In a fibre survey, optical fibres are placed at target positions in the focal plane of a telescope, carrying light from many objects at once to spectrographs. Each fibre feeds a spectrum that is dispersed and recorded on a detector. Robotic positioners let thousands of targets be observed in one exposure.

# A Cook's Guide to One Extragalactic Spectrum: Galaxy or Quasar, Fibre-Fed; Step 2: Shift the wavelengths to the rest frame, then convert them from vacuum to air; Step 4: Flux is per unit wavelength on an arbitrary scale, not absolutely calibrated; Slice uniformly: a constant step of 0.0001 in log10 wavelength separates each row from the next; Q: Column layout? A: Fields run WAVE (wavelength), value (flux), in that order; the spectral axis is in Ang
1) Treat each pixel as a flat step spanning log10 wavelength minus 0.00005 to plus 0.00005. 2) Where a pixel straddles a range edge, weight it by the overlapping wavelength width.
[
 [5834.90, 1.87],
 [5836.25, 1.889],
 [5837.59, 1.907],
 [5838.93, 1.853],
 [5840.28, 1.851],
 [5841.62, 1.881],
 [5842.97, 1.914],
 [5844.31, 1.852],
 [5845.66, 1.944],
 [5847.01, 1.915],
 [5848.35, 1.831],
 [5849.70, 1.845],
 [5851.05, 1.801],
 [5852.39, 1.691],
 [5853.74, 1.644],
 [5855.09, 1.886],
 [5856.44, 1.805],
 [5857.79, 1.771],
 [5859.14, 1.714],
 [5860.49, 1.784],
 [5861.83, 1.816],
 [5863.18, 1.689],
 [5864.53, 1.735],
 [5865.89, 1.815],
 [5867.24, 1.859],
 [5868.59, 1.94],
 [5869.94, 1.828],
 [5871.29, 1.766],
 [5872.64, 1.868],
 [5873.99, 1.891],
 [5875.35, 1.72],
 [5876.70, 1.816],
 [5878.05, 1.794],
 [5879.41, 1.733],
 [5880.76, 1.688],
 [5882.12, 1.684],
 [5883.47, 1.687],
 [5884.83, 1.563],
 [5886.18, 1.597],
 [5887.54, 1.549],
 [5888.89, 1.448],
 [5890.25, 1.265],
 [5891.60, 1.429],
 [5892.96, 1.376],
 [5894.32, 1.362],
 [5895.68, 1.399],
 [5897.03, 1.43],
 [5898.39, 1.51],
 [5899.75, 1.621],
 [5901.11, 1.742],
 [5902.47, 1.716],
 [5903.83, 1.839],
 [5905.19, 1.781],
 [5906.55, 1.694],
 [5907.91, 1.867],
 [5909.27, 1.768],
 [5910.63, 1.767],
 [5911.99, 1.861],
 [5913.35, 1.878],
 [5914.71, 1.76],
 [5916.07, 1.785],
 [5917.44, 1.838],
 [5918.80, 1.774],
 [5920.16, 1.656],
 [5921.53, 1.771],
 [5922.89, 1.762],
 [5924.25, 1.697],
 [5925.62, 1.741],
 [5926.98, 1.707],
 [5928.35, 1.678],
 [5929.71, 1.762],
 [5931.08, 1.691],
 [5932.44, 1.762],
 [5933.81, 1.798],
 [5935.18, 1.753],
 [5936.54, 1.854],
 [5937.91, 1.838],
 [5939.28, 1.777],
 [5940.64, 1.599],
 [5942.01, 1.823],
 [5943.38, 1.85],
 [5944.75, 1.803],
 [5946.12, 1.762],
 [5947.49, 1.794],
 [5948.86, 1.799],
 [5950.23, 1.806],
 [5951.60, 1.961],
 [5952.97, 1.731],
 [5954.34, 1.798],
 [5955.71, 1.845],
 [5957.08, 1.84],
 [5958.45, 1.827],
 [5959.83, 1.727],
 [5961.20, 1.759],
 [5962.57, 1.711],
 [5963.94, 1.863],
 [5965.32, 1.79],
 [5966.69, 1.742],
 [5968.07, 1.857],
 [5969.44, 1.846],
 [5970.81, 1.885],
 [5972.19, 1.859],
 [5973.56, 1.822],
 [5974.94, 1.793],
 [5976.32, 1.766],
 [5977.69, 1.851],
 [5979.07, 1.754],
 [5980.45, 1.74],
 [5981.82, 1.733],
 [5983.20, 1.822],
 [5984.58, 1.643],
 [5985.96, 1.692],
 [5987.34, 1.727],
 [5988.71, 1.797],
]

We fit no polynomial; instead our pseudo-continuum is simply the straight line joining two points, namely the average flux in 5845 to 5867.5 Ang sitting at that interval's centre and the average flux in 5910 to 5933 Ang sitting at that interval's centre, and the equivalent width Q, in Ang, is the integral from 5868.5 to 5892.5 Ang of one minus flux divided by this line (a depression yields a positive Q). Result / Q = 1.5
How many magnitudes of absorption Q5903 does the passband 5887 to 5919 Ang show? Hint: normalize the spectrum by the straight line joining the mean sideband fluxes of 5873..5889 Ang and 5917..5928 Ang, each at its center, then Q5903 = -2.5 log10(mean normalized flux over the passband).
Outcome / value 0.05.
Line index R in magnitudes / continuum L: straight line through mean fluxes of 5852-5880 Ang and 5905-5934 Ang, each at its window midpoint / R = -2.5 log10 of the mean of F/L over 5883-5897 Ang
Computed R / 0.212 mag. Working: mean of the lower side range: 1.79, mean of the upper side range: 1.76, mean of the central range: 1.46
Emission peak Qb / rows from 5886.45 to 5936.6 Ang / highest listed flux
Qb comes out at 1.878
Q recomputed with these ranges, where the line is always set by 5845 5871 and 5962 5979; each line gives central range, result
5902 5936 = 0.8 Ang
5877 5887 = 0.7 Ang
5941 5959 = 0.0 Ang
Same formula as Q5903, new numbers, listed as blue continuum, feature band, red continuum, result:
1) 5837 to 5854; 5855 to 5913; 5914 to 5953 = 0.07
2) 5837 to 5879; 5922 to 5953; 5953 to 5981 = 0.02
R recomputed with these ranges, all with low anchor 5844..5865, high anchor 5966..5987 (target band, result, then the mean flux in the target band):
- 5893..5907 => 0.125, 1.6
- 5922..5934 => 0.036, 1.73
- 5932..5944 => 0.003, 1.78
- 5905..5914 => -0.008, 1.8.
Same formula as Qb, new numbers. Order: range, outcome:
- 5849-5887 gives 1.94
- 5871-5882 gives 1.891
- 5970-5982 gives 1.885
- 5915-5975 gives 1.961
